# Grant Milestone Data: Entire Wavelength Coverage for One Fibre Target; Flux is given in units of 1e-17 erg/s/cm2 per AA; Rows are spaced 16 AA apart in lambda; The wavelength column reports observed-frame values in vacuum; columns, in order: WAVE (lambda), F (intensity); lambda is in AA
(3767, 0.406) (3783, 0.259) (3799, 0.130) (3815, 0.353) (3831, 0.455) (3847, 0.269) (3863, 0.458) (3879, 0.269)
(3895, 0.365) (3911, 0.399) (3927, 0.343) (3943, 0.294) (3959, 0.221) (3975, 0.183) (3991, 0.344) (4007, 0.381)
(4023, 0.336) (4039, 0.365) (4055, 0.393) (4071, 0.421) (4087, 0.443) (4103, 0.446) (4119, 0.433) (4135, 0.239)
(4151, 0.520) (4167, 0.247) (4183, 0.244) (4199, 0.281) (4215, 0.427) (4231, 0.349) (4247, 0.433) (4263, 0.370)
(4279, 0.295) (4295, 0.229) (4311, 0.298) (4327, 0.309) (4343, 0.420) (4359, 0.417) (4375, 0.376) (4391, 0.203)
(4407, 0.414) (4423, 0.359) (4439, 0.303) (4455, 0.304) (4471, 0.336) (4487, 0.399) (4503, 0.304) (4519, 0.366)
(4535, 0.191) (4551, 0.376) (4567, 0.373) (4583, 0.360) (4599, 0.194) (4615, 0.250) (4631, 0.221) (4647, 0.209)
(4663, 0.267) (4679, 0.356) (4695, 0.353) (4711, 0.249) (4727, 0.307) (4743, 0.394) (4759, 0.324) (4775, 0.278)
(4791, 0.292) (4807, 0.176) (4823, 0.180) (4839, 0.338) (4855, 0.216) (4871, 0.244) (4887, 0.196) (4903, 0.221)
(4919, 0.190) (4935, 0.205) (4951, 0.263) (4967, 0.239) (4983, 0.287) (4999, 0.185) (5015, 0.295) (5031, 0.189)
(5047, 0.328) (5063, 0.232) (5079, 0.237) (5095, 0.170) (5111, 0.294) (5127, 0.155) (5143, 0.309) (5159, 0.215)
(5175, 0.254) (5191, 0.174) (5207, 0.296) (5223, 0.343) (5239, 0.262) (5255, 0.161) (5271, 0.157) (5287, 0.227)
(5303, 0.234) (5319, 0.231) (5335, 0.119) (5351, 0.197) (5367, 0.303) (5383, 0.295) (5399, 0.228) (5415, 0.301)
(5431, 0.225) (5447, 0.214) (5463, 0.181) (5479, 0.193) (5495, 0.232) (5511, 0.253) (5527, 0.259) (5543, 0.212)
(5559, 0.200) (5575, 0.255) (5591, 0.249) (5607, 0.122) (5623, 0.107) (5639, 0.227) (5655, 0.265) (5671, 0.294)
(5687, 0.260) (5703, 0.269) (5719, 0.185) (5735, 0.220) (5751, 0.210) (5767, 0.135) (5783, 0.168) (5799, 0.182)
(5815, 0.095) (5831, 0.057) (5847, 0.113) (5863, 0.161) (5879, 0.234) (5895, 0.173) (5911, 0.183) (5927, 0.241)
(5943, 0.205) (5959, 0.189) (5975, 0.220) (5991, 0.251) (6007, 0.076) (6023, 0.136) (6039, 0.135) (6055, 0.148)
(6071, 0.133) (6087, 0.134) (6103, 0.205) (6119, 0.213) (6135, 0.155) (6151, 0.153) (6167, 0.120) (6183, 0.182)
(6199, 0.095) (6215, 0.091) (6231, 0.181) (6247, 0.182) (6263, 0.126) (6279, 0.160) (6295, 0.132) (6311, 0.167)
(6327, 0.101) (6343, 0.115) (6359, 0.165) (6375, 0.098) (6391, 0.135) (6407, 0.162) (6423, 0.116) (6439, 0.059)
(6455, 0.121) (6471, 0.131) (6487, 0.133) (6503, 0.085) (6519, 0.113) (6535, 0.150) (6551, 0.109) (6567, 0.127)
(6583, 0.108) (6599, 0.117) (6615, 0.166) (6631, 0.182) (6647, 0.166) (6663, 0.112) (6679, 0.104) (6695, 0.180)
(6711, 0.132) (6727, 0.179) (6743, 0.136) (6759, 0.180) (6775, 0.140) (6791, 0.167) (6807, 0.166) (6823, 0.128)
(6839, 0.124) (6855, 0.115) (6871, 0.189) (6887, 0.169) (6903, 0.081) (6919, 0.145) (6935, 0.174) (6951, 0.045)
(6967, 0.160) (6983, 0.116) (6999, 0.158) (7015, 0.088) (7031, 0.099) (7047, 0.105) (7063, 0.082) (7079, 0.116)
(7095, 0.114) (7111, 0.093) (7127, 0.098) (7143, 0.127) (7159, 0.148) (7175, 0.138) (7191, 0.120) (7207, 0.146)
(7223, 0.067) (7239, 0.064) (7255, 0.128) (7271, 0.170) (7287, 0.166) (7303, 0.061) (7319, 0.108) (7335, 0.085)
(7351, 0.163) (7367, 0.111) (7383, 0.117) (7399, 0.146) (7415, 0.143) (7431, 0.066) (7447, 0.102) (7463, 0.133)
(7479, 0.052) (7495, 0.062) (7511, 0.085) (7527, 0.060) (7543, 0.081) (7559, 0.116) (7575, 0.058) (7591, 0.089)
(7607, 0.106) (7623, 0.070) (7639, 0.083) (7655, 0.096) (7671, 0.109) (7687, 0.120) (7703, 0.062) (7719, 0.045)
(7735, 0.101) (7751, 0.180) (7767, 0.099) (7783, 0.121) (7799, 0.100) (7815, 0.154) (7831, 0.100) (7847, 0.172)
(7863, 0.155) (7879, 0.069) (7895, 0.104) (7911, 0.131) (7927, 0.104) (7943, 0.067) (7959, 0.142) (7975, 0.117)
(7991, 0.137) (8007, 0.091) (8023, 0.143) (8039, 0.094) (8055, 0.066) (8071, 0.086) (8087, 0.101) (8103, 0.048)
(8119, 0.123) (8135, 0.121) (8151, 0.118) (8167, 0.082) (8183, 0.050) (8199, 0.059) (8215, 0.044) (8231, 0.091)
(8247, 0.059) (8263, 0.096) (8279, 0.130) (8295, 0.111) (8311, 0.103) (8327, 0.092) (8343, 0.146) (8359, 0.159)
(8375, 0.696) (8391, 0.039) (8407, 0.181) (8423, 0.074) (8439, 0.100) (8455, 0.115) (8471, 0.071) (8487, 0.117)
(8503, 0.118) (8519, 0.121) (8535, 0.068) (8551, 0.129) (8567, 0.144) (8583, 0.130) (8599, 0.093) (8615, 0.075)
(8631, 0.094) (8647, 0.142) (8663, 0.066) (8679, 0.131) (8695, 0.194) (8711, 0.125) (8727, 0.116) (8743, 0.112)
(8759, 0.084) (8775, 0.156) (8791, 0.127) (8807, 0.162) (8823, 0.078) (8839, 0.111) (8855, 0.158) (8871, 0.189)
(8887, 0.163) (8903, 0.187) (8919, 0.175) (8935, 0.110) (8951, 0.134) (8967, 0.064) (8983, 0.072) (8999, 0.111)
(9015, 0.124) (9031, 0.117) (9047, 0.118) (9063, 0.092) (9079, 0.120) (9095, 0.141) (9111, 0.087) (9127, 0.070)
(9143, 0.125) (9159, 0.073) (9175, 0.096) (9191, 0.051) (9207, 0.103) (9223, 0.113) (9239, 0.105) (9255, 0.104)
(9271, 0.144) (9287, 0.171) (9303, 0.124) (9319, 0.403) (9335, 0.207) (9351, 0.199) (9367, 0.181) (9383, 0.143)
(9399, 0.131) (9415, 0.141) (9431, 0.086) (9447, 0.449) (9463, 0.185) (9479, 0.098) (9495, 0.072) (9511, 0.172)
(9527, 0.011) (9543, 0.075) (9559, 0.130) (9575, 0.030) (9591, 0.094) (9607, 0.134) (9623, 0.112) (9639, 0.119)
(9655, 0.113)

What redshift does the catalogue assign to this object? 1.25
